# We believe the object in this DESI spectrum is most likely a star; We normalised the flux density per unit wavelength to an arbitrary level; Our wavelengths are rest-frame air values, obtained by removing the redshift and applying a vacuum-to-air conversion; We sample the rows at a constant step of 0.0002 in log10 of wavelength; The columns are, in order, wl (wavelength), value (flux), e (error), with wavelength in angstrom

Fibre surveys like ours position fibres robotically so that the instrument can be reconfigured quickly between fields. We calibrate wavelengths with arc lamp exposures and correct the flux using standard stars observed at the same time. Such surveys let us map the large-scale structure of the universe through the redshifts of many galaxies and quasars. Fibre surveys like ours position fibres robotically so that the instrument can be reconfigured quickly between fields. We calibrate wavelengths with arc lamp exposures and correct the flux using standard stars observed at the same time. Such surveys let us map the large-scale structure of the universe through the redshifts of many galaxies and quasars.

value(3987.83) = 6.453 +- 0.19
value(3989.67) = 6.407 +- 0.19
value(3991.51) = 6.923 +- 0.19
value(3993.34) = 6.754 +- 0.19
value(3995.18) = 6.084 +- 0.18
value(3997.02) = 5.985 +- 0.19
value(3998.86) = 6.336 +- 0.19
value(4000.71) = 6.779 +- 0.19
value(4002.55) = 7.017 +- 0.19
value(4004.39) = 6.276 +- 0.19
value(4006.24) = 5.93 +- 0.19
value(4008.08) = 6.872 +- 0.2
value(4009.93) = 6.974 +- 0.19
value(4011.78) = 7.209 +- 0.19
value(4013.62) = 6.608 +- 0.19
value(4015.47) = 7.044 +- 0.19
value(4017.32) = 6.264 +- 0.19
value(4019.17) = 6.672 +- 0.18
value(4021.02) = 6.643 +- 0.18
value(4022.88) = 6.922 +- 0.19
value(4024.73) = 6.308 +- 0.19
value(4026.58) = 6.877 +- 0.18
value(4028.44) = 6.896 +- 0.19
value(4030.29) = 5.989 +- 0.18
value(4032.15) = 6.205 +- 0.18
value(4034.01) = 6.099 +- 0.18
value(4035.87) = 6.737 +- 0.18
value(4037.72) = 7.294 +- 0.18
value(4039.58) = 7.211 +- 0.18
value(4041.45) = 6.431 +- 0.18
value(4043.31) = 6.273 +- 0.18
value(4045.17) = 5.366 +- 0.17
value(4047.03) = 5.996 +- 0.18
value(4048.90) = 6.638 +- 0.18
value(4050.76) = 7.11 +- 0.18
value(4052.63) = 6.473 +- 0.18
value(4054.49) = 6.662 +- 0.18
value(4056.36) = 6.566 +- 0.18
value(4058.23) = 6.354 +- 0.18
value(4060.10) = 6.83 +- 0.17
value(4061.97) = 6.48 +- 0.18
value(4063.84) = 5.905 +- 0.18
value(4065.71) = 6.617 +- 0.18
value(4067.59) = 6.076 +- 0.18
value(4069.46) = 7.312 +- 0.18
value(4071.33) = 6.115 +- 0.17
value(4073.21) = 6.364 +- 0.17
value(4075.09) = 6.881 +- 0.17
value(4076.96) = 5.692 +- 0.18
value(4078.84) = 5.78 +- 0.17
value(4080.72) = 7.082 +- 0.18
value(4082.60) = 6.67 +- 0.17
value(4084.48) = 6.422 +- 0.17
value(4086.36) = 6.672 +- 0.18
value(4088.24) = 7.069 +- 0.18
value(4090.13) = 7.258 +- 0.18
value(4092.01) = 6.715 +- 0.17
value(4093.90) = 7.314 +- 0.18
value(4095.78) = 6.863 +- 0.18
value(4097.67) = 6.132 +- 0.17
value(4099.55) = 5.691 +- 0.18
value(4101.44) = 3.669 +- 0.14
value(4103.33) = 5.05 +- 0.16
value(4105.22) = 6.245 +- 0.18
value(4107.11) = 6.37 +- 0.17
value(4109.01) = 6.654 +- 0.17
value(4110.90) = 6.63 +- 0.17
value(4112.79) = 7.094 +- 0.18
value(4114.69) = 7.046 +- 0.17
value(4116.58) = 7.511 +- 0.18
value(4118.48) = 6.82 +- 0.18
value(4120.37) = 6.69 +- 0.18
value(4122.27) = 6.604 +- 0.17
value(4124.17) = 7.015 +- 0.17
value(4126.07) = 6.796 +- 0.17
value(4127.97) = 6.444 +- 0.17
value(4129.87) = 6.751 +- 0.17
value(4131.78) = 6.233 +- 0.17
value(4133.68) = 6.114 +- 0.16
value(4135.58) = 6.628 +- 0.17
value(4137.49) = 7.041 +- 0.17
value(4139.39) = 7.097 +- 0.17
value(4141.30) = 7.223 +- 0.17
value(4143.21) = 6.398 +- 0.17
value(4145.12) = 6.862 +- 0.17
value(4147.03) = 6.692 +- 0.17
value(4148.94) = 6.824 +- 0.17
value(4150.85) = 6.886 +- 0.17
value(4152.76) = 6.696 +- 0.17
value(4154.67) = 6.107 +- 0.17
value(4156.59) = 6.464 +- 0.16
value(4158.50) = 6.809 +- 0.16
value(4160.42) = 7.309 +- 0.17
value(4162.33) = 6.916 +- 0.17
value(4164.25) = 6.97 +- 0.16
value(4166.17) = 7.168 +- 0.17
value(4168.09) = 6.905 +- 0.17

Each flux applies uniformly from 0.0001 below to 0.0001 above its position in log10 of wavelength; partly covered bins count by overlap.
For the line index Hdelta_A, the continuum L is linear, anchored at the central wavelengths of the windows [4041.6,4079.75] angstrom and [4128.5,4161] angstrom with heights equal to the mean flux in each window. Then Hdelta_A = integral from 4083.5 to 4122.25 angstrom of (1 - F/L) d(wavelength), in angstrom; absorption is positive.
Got 0.2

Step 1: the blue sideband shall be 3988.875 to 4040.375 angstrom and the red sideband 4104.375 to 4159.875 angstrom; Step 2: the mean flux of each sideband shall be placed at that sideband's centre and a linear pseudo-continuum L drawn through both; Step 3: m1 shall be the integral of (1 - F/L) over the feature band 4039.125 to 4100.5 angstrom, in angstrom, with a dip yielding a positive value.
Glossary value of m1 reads 1.43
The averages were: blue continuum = 6.62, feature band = 6.51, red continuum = 6.72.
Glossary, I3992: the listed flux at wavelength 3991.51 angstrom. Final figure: 6.923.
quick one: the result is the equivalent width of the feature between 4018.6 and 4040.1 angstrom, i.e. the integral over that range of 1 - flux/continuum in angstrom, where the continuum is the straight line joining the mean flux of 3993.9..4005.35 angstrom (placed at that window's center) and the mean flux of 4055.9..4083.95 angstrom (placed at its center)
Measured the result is -0.7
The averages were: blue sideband 6.42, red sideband 6.45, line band 6.64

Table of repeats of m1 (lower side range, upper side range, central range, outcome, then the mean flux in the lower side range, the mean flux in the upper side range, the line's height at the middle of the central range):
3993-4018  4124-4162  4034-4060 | 0.3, 6.58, 6.72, 6.62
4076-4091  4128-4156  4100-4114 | 1.4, 6.58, 6.67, 6.62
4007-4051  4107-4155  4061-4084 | 0.9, 6.6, 6.75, 6.67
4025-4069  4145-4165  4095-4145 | 1.4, 6.49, 6.77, 6.68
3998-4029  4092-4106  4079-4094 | -2.0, 6.68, 5.91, 6.02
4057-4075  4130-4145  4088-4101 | -0.1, 6.47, 6.69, 6.56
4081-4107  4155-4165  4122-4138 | 0.0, 6.31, 6.84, 6.6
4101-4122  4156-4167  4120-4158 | 0.2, 6.42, 6.95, 6.71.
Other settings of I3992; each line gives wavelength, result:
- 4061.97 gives 6.48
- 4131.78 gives 6.233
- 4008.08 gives 6.872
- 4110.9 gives 6.63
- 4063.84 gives 5.905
